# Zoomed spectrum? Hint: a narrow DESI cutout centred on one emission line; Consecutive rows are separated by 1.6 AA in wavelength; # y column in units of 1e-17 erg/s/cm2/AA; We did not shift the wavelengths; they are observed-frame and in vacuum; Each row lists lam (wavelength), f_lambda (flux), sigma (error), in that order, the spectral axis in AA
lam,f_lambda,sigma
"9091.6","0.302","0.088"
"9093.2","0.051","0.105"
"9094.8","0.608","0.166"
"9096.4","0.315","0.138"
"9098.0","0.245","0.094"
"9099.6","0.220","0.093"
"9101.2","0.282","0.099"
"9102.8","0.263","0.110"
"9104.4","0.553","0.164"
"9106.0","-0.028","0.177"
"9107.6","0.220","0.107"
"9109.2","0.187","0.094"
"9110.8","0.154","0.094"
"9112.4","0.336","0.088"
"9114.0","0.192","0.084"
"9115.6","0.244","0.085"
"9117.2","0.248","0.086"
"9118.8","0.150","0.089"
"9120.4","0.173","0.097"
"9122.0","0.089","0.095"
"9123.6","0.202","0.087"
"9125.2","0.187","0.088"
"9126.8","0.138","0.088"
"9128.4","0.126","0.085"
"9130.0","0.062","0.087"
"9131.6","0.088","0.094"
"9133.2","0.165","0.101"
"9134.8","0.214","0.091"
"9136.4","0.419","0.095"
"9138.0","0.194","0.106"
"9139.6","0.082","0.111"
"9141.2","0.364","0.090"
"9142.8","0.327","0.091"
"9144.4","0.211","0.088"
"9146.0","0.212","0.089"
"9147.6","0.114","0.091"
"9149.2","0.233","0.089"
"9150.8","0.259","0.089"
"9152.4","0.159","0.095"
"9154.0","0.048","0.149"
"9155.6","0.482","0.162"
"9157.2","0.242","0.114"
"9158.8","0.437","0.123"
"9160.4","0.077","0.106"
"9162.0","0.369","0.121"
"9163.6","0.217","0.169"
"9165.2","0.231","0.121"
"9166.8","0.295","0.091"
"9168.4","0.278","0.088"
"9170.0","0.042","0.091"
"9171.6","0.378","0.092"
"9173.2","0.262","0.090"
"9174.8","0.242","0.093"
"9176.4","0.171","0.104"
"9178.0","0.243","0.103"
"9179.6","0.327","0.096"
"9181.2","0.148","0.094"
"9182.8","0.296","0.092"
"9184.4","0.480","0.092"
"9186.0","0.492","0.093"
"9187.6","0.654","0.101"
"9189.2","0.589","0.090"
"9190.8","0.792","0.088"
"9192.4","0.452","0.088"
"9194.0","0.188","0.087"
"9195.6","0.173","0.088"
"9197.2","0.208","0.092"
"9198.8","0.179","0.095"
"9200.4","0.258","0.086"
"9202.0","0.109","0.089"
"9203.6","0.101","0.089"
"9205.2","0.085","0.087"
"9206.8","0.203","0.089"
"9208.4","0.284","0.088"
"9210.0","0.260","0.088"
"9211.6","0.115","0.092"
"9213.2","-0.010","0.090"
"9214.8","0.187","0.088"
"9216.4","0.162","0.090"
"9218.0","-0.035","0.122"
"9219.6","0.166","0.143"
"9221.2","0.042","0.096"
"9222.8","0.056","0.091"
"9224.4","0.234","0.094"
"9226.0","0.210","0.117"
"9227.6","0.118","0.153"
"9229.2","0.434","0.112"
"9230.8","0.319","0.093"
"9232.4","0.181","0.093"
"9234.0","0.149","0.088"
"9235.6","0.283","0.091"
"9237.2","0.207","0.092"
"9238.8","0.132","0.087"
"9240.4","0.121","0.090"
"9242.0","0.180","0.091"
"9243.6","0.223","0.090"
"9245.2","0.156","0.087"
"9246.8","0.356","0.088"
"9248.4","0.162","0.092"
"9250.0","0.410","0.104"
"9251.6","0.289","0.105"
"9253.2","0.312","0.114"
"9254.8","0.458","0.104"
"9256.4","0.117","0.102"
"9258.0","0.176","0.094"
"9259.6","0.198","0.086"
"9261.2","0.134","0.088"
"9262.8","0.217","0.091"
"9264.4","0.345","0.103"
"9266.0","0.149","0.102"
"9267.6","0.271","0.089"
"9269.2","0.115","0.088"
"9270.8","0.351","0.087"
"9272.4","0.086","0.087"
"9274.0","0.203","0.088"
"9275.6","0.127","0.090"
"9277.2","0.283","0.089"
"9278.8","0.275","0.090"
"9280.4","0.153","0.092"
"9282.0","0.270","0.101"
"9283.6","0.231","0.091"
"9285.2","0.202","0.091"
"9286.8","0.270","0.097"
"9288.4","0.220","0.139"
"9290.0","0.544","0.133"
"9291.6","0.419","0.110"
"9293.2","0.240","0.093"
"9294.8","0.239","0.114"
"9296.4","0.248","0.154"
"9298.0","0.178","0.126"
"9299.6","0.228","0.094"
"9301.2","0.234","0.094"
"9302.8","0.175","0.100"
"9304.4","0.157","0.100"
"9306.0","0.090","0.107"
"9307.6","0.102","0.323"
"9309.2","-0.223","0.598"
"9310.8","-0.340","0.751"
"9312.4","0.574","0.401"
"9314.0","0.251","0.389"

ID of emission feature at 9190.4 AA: [O III]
